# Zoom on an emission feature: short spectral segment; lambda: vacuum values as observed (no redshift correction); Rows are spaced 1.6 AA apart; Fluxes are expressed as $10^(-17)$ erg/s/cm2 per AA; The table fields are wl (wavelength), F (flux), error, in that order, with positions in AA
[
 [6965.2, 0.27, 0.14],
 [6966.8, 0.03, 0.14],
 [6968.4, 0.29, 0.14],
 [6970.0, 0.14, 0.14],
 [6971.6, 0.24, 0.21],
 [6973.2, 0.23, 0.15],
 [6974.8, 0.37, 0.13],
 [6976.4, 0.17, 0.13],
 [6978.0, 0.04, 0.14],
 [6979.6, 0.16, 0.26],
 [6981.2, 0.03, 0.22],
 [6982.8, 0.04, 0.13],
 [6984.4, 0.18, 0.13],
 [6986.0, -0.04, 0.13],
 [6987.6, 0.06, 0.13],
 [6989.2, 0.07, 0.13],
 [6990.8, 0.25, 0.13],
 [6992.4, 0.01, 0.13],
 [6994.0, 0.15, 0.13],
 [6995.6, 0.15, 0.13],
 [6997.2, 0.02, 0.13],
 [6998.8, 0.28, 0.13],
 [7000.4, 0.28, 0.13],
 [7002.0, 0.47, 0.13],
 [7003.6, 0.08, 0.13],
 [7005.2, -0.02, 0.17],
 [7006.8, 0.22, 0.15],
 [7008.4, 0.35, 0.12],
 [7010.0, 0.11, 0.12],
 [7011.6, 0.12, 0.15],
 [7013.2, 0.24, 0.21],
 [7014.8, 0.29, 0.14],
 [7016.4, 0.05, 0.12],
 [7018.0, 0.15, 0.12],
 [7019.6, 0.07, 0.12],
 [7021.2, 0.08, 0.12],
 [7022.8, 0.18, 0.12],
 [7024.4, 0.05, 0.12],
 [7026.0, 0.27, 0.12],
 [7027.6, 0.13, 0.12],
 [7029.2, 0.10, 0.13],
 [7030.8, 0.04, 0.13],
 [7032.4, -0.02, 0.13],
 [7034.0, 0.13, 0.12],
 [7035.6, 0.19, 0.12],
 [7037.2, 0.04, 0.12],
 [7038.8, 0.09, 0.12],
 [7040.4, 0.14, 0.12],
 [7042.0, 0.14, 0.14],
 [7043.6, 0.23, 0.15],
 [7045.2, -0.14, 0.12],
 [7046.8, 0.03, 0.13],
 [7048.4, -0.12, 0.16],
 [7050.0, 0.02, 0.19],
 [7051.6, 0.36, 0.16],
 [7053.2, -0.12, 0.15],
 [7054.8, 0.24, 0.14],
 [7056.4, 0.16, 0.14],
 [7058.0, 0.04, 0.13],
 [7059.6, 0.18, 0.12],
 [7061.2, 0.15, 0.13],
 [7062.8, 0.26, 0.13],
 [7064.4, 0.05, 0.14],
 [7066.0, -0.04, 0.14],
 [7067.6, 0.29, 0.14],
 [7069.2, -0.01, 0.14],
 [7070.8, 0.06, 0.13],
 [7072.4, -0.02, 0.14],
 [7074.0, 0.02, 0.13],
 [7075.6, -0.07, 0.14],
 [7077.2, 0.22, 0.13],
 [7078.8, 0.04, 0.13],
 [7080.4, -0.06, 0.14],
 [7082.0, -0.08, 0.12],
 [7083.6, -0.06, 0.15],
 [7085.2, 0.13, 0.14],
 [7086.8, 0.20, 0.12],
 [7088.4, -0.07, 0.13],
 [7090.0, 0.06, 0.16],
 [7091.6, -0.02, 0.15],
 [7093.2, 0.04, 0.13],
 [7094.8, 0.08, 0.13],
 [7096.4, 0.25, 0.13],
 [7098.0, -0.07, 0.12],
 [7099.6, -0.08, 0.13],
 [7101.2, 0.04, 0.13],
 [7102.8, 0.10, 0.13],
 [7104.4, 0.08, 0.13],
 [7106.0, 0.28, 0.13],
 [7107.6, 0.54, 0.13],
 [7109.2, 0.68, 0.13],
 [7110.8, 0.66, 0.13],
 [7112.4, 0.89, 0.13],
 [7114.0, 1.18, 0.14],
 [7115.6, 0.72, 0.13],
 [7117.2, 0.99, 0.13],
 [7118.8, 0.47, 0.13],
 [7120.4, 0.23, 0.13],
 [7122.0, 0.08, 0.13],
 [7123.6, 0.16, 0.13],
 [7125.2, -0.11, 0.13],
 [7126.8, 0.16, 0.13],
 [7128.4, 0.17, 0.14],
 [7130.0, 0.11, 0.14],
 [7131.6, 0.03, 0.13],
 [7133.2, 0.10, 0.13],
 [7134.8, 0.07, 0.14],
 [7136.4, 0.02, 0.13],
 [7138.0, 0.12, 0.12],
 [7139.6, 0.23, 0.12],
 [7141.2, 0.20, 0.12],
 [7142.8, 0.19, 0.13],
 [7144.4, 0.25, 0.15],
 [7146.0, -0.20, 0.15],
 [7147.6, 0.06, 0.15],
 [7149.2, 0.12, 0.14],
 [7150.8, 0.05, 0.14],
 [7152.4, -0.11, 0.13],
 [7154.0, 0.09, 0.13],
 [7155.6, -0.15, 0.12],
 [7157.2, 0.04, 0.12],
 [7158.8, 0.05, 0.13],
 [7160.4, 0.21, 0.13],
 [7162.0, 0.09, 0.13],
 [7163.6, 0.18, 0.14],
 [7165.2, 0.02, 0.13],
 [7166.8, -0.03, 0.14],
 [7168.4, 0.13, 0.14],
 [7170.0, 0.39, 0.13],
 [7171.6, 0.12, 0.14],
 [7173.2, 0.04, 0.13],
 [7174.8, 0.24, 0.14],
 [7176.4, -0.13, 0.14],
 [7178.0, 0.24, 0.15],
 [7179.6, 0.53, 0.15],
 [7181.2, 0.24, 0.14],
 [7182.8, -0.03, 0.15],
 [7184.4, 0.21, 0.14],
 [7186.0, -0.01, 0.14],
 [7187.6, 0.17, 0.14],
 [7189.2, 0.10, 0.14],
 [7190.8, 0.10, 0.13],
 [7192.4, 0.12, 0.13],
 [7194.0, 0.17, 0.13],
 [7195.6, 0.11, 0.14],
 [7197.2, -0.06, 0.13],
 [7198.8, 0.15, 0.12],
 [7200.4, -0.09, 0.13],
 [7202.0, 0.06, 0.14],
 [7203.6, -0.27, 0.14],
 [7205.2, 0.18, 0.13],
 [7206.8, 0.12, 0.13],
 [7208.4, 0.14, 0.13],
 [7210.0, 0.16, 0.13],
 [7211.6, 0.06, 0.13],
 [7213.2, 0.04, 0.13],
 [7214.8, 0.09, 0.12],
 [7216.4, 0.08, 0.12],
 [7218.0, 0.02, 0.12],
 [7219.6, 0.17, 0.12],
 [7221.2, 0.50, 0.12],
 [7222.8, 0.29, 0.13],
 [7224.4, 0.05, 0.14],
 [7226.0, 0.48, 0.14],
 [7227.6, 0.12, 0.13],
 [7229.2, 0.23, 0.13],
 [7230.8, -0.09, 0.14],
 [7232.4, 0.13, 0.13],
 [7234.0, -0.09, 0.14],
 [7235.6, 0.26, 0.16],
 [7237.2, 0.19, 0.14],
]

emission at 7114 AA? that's [O II] 3727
